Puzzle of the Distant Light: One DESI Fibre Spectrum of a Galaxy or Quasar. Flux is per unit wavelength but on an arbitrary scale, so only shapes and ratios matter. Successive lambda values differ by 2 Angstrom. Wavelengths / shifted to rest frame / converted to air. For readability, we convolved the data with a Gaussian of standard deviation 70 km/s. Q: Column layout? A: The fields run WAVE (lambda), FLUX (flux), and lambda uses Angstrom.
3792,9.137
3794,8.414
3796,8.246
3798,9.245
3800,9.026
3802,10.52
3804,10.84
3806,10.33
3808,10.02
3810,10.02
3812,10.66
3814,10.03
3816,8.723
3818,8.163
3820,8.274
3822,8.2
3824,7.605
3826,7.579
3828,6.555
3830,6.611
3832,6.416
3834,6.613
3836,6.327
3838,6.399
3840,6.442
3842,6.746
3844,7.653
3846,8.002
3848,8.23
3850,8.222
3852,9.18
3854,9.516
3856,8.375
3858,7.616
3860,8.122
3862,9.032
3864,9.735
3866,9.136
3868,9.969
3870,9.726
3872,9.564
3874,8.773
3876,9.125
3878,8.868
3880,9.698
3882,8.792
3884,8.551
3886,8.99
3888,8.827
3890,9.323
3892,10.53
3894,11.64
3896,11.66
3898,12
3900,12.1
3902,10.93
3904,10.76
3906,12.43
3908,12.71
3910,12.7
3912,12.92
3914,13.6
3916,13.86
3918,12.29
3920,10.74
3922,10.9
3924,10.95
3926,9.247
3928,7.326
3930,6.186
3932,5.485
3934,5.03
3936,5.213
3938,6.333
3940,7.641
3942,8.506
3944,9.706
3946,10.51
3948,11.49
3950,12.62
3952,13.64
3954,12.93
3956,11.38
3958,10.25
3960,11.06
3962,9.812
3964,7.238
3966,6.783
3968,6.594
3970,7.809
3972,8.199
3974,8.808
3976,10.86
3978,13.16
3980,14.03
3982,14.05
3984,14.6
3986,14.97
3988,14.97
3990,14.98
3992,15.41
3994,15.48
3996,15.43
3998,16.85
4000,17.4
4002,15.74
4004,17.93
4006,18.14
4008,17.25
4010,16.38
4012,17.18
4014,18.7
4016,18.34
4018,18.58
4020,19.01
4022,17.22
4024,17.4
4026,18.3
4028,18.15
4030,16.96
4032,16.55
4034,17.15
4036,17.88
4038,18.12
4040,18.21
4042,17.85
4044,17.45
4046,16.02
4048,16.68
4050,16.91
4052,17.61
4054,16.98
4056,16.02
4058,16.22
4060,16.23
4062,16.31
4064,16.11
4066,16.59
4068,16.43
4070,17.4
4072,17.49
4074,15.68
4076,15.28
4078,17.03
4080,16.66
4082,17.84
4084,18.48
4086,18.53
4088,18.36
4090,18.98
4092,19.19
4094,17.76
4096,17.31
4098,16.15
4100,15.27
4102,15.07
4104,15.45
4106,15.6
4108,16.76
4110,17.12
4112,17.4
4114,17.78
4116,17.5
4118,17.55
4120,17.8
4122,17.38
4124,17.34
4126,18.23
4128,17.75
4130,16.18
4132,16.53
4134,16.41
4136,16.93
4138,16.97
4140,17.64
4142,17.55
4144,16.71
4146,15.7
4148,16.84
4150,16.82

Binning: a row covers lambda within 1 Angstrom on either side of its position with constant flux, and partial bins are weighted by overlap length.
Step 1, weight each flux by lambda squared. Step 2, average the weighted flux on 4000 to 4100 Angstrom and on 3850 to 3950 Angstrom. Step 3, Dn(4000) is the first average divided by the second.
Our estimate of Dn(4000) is 1.9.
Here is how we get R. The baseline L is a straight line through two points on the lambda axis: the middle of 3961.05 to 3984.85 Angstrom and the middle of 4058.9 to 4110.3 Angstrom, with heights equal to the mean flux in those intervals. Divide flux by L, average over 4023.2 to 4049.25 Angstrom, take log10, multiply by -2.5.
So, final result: -0.24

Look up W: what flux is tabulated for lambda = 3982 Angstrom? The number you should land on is 14.05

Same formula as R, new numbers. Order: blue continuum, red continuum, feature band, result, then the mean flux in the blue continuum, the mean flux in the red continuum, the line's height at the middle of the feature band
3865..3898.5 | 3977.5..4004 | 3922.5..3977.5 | 0.42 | 9.68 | 15.3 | 13.2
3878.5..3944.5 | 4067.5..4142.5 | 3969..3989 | 0.03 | 9.92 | 17.1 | 12.4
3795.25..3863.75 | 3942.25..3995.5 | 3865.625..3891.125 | 0.03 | 8.35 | 11.6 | 9.49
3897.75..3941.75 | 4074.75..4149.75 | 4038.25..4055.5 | -0.17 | 10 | 17.1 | 14.7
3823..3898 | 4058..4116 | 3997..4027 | -0.24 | 8.54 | 16.9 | 14.2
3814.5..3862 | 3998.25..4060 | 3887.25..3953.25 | 0.14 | 7.69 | 17.4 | 11.9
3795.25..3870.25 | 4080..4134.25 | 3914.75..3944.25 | 0.31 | 8.46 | 17.2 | 11.6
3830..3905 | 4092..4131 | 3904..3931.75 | -0.05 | 8.93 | 17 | 10.6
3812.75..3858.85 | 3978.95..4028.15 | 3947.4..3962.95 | 0.20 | 7.73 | 16.6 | 14.1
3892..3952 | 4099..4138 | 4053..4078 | -0.09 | 10.3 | 16.8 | 15.1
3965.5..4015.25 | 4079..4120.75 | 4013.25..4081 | -0.09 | 14.2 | 17.3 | 15.8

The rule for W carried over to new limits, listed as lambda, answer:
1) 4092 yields 19.19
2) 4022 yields 17.22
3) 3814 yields 10.03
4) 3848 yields 8.23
